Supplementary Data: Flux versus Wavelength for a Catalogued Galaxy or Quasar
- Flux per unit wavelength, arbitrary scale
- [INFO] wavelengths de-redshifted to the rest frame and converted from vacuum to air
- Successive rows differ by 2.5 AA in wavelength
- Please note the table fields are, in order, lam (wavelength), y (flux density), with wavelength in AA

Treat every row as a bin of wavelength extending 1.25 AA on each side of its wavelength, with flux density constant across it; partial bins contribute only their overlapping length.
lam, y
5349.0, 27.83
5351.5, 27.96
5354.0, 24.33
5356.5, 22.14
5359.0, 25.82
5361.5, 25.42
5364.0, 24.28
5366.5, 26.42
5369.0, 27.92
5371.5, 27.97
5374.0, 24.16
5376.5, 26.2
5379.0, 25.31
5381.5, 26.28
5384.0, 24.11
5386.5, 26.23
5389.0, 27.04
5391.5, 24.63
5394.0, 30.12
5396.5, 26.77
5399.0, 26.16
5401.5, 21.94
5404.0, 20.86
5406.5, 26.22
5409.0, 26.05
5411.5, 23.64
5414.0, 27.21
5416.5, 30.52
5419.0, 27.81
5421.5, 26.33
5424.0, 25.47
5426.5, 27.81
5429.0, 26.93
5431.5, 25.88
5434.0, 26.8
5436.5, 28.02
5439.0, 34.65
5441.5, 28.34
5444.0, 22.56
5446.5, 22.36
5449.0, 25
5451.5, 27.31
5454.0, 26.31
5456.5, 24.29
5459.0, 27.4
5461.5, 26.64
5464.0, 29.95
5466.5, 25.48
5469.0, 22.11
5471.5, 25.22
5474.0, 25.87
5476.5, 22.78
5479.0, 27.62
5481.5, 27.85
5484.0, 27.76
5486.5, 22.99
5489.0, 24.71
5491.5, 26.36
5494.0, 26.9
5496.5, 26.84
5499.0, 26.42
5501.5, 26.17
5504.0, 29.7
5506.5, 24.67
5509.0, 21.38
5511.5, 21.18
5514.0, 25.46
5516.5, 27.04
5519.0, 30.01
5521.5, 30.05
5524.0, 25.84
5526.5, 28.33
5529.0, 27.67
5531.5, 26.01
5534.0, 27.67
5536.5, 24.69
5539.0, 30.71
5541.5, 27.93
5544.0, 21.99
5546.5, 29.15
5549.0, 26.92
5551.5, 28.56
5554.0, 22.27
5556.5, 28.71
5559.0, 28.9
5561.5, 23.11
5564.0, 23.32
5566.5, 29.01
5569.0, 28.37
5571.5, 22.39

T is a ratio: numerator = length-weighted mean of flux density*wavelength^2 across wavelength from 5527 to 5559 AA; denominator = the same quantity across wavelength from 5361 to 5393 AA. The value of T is 1.11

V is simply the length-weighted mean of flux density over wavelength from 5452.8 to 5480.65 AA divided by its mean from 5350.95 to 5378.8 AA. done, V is 1.01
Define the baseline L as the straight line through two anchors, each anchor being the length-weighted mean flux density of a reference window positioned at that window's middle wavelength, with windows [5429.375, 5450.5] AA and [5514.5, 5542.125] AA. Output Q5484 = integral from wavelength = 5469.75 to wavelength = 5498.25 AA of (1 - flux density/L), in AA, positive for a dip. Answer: 1.5 AA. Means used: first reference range 26.7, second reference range 27.7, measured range 25.8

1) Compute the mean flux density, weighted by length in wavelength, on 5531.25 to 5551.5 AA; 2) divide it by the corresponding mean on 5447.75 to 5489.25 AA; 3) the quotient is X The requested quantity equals 1.0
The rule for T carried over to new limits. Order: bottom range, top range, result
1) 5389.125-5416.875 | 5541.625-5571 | 1.08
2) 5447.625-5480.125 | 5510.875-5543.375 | 1.08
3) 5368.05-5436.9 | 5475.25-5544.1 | 1.05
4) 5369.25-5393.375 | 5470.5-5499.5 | 1.04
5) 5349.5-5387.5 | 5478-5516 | 1.05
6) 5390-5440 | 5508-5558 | 1.04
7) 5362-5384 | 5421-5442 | 1.10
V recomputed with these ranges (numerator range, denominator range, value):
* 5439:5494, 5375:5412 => 1.02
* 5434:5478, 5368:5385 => 1.01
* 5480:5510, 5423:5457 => 0.98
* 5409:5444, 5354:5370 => 1.09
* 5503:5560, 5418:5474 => 1.01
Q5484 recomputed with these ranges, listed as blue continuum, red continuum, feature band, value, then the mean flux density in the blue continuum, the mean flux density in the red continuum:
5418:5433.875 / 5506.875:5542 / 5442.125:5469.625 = 1.2 AA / 26.7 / 26.6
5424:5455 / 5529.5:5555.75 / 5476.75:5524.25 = 0.9 AA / 26.8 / 26.7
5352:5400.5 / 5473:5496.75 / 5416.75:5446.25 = -1.6 AA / 25.9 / 25.9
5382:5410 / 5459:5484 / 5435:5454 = -0.7 AA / 25.5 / 26.1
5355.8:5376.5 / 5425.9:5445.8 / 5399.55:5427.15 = 1.2 AA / 25.6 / 27.5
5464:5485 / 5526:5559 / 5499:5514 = 0.9 AA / 25.8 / 27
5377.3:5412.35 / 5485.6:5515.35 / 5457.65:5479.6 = -0.5 AA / 25.4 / 25.3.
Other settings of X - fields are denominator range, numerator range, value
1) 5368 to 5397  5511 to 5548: 1.03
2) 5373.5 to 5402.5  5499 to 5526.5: 1.02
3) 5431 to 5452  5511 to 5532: 1.01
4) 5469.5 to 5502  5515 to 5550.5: 1.06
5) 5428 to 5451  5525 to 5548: 1.01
